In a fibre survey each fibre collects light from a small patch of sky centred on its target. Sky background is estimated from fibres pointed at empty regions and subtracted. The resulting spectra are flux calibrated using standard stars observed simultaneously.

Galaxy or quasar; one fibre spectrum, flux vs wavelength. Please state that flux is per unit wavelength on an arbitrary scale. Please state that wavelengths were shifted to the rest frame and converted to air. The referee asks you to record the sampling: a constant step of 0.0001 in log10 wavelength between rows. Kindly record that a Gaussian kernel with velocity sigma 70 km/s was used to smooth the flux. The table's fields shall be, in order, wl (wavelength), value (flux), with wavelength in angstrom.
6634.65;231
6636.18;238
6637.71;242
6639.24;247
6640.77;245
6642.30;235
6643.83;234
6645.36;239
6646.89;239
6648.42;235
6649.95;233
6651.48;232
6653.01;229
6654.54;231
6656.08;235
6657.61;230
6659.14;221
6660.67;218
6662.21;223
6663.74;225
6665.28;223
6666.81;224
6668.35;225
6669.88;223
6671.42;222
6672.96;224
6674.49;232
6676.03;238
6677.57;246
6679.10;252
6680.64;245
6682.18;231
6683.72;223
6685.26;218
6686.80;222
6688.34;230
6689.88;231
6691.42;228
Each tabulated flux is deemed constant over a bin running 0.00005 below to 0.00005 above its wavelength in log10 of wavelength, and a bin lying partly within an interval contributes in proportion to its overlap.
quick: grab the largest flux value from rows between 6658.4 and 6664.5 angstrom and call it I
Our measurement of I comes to 225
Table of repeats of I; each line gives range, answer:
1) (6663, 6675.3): 232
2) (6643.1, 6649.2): 239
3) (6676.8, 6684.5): 252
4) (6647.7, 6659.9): 235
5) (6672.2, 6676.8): 238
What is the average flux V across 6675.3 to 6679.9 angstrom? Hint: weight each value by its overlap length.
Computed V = 246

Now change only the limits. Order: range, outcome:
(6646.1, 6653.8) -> 234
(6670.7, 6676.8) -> 229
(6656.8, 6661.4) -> 224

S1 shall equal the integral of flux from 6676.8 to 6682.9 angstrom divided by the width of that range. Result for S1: 244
